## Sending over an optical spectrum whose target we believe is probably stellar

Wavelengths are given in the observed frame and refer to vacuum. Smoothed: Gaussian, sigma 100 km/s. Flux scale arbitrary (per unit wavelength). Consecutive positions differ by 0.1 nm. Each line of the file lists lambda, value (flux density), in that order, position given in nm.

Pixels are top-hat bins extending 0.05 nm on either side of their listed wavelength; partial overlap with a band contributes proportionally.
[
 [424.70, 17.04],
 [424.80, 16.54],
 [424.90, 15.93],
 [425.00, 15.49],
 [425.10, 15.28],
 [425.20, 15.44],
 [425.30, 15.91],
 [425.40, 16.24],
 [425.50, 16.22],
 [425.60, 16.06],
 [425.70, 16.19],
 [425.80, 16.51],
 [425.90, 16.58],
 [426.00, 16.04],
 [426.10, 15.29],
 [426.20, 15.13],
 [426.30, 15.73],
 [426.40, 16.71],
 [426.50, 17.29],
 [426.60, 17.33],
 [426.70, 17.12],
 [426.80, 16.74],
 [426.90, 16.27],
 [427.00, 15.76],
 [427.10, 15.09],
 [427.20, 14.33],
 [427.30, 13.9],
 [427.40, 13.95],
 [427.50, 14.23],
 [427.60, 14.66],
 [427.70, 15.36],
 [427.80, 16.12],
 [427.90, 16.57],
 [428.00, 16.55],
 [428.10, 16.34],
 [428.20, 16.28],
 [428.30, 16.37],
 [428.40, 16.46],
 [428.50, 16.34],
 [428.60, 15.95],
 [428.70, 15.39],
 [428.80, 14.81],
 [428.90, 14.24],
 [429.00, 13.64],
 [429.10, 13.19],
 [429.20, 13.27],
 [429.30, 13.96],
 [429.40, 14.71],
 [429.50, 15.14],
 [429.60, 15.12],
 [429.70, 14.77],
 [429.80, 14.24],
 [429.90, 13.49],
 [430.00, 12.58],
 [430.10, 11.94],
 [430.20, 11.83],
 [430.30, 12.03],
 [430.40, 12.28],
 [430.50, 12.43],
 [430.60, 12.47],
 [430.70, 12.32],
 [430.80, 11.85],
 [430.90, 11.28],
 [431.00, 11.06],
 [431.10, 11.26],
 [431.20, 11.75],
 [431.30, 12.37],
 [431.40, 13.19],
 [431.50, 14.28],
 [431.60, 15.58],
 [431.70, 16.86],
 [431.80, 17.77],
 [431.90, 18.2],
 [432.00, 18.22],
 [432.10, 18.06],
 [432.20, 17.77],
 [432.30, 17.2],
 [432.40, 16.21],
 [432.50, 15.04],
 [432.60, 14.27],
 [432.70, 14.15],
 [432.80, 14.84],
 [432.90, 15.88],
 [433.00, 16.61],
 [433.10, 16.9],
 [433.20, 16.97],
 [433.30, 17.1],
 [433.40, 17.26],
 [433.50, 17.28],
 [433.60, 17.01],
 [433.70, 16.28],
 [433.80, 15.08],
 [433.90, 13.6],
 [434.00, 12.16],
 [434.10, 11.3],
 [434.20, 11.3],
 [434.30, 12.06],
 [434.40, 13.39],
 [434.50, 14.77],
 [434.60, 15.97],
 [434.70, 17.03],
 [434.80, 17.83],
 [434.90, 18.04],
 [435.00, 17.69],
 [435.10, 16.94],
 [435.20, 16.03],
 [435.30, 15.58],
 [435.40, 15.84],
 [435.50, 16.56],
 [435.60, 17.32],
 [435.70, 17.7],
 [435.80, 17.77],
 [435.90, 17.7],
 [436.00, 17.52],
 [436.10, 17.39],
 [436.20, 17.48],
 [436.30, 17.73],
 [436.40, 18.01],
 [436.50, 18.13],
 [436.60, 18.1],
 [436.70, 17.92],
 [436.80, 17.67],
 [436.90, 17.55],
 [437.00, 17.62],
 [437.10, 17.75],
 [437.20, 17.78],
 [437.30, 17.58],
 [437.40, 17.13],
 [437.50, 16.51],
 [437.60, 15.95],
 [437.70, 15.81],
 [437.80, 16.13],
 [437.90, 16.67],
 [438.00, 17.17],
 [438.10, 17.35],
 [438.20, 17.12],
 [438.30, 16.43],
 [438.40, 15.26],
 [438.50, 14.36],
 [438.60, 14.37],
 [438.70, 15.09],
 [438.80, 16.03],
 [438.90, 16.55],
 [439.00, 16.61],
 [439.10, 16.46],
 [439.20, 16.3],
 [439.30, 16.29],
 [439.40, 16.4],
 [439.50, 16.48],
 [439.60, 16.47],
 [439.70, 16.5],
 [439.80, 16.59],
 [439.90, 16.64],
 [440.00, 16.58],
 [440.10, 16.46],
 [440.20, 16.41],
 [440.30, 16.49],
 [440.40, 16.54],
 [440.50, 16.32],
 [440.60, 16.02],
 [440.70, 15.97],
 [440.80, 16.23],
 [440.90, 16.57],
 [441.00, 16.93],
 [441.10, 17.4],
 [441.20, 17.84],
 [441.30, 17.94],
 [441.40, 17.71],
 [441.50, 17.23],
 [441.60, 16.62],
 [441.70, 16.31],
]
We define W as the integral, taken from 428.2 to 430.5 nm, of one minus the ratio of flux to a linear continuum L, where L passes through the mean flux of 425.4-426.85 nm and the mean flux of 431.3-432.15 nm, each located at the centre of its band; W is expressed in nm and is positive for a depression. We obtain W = 0.30 nm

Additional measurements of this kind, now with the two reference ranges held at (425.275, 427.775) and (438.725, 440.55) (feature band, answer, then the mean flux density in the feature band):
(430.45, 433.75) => 0.19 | 15.1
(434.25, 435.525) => 0.02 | 16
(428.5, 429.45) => 0.09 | 14.5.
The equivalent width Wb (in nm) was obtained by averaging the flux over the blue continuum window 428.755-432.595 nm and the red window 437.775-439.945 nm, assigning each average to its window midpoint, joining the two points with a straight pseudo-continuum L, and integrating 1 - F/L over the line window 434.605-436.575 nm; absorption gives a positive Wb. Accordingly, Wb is -0.24 nm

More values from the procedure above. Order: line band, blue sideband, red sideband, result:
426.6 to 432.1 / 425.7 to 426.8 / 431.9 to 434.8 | 0.51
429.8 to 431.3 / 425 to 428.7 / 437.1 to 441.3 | 0.37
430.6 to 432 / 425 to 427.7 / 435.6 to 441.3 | 0.21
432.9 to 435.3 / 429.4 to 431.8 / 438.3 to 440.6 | -0.21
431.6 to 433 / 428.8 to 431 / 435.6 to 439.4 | -0.21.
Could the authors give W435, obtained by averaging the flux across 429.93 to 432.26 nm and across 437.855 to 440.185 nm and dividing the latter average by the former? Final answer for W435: 1.18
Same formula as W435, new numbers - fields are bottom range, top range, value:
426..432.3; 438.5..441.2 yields 1.10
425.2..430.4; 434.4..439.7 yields 1.10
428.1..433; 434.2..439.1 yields 1.15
